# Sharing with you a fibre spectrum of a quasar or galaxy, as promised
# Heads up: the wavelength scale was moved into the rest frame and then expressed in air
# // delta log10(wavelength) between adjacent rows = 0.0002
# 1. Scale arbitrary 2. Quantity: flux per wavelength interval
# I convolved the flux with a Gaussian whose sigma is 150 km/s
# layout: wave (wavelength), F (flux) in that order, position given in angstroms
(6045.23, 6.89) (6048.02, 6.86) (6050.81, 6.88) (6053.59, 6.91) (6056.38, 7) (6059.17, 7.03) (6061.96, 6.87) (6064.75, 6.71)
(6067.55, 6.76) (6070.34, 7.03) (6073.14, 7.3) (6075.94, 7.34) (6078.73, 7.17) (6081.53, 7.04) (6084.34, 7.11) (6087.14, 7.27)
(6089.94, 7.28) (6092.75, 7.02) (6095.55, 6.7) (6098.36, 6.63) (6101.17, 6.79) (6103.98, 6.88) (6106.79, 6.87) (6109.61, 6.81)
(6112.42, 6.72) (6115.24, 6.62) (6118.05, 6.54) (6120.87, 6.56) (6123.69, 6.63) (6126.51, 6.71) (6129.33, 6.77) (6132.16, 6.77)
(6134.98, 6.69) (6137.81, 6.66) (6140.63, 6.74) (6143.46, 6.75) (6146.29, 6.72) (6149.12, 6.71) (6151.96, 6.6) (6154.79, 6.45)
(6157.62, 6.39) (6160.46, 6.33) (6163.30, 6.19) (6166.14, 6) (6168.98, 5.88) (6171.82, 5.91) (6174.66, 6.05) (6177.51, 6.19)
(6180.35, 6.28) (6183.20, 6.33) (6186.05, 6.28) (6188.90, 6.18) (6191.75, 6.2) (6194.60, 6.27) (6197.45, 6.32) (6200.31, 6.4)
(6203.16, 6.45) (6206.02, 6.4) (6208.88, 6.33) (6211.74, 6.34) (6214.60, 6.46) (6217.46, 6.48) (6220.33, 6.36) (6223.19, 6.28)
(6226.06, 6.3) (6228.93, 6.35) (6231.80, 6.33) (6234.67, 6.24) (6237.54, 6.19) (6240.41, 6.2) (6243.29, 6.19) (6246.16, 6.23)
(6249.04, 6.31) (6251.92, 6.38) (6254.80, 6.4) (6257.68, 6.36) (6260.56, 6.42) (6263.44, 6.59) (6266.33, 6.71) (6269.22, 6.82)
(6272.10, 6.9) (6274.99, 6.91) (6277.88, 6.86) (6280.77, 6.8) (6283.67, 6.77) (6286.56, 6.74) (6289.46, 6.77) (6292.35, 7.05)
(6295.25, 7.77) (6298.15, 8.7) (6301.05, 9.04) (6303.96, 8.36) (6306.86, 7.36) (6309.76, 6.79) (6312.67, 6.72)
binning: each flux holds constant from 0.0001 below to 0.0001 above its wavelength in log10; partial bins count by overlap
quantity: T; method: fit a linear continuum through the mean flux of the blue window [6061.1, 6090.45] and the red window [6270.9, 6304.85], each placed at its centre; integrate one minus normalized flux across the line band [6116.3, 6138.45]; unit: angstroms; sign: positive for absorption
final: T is 1.50 angstroms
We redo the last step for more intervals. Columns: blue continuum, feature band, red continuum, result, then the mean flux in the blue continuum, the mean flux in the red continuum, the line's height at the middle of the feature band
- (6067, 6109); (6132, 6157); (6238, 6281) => 0.69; 7.01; 6.52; 6.85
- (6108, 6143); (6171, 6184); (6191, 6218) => 0.64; 6.69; 6.37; 6.48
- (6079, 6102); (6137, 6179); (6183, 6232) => 1.59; 6.99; 6.34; 6.61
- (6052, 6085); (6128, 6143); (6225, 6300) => 0.38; 7.02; 6.68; 6.9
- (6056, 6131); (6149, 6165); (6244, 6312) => 1.18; 6.89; 6.99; 6.93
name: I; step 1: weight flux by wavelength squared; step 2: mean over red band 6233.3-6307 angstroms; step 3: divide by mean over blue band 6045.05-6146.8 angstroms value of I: 1.06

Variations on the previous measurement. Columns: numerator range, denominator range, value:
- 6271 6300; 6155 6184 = 1.21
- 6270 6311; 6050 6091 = 1.12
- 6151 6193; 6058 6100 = 0.91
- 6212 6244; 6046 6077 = 0.96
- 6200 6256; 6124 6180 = 1.01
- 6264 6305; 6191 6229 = 1.17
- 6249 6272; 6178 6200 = 1.07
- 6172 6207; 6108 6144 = 0.96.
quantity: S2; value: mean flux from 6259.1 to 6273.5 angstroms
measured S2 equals 6.69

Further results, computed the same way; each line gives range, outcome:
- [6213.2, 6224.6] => 6.4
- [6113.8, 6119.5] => 6.58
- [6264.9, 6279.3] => 6.84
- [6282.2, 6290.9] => 6.75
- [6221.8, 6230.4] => 6.31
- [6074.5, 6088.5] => 7.19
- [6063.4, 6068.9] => 6.73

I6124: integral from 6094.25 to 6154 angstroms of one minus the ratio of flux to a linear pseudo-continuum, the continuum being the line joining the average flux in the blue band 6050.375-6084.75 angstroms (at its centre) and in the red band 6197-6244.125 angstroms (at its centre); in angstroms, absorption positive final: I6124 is 0.48 angstroms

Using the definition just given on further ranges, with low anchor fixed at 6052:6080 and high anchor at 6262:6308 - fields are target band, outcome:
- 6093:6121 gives 1.3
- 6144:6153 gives 0.5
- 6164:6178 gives 2.2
